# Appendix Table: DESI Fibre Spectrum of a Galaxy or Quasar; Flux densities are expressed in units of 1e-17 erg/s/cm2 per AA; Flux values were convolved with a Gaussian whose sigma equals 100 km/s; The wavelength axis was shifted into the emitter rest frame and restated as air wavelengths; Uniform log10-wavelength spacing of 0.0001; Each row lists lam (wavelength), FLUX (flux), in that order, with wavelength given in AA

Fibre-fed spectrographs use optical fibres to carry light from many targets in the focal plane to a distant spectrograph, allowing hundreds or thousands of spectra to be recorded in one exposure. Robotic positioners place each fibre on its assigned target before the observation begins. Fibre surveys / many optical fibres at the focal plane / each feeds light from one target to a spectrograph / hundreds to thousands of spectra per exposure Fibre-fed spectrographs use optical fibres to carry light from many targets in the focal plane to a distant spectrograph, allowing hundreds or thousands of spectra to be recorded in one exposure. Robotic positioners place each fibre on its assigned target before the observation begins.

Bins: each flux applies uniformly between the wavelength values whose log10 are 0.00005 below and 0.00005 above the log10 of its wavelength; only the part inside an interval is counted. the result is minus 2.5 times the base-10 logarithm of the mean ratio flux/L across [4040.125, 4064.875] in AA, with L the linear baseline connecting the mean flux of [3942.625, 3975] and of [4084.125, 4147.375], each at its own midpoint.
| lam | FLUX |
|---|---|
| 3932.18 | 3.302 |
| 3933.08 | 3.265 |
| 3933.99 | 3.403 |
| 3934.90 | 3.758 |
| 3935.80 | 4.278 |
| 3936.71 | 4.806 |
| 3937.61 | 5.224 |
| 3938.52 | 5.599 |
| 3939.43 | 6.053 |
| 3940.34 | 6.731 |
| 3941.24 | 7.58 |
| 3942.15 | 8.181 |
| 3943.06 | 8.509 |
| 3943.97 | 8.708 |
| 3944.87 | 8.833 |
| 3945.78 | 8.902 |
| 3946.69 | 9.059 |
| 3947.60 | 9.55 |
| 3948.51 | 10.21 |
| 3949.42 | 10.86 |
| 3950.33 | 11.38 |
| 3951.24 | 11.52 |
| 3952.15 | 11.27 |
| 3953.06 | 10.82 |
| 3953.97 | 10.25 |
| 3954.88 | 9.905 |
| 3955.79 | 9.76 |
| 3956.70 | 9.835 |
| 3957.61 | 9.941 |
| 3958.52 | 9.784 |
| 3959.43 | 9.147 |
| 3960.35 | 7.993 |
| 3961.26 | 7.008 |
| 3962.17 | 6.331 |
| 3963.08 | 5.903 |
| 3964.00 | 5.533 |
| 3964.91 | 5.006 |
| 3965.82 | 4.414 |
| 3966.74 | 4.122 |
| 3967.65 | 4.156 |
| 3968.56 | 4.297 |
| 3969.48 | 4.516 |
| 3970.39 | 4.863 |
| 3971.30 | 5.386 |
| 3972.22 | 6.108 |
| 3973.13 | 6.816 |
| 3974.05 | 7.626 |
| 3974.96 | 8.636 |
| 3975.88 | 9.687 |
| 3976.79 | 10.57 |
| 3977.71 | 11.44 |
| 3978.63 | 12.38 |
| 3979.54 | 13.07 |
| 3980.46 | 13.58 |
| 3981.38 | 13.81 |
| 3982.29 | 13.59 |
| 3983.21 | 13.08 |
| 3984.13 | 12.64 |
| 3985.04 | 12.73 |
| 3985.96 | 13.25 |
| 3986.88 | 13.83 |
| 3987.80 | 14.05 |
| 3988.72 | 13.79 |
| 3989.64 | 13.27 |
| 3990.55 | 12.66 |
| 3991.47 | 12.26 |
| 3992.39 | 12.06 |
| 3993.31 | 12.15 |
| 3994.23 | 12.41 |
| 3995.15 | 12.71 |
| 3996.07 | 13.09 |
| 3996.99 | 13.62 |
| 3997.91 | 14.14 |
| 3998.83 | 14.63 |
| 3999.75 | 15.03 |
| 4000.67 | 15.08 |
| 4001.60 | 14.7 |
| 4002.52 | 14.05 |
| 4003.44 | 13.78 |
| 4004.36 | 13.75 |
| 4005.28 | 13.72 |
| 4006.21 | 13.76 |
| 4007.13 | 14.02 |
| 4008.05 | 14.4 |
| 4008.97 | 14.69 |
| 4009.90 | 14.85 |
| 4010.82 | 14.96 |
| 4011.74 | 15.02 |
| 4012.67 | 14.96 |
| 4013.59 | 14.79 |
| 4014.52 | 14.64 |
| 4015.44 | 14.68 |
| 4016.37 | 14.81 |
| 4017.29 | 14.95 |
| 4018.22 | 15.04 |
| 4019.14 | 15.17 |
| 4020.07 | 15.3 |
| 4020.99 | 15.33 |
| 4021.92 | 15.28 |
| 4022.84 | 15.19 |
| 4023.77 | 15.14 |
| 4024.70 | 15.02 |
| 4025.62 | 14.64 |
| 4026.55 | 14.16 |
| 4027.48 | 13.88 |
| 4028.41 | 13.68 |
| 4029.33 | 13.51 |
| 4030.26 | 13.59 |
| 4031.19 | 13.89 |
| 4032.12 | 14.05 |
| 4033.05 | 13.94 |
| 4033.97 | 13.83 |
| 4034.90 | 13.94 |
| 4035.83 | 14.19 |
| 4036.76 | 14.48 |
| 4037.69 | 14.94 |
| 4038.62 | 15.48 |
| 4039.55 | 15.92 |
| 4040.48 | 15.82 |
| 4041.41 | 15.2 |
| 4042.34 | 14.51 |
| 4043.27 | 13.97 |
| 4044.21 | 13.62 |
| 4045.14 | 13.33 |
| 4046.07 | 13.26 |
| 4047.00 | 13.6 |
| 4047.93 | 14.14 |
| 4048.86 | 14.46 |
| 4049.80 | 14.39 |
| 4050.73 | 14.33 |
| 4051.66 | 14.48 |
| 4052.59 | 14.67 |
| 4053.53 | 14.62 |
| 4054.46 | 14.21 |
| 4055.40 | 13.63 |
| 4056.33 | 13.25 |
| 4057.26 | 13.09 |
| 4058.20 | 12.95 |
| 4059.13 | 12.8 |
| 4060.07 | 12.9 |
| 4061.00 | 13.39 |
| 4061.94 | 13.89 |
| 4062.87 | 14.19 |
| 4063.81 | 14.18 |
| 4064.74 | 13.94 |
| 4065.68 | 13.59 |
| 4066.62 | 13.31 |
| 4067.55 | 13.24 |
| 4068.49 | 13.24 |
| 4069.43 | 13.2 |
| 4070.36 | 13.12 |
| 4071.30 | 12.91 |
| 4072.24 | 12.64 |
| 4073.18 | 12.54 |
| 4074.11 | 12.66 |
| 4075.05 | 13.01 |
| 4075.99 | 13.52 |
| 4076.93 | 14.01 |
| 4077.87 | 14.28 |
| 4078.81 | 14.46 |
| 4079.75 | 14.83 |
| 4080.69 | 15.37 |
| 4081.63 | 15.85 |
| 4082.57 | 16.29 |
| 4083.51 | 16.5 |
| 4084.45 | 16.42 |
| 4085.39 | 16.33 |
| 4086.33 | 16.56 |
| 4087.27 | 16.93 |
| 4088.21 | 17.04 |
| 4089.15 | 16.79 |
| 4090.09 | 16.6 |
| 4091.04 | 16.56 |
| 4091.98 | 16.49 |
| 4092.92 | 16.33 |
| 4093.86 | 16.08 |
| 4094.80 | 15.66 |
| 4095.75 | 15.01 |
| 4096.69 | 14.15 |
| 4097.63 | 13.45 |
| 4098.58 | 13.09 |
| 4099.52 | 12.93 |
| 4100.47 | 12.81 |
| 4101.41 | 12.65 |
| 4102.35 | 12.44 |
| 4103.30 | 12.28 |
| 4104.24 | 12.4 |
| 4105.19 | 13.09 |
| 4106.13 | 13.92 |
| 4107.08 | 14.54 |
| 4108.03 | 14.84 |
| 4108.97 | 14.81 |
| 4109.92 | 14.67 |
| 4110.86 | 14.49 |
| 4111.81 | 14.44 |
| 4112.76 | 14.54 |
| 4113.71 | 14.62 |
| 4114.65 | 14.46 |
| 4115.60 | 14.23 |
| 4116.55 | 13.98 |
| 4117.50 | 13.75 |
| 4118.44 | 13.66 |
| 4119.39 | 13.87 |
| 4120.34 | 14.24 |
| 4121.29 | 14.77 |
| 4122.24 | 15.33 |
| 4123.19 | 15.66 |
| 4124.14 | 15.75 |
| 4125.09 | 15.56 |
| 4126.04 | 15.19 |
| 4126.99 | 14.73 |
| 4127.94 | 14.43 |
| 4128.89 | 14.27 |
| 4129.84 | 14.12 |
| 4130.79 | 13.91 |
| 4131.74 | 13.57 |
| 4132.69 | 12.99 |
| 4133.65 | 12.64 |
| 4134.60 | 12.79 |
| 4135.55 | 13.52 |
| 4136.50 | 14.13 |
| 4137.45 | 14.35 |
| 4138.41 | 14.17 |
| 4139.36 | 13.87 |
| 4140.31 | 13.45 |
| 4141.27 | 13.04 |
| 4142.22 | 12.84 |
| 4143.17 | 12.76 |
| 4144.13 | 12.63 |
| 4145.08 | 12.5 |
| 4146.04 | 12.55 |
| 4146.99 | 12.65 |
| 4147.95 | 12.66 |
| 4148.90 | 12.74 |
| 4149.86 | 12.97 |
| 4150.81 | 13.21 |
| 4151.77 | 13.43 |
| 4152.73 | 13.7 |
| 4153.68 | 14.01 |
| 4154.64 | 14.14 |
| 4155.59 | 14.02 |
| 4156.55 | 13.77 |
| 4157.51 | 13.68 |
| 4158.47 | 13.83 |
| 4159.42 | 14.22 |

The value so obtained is -0.19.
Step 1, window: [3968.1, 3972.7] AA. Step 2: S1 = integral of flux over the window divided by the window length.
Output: 5.05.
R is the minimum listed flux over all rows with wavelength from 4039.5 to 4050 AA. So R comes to 13.26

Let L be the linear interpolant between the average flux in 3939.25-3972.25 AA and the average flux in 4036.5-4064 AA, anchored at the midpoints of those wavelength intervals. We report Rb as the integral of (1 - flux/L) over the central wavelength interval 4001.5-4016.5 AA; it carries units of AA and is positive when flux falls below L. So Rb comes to -4.0 AA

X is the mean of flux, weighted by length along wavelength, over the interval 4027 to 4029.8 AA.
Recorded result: 13.7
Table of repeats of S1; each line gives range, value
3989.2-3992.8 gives 12.6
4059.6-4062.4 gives 13.4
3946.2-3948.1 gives 9.3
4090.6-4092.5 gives 16.6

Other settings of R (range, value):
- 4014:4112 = 12.28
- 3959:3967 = 4.122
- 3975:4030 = 9.687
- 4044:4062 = 12.8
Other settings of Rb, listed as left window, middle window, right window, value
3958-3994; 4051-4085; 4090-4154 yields -4.4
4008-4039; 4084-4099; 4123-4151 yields -2.0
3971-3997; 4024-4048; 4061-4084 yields -2.3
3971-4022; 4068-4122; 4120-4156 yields -3.5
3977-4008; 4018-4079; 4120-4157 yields -2.2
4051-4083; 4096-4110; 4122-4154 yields 0.3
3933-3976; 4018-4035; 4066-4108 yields -4.9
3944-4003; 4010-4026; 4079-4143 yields -4.5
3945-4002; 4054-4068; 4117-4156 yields -1.5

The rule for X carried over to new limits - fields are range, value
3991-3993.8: 12.1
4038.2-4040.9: 15.7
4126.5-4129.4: 14.5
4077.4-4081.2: 14.7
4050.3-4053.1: 14.5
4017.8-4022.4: 15.3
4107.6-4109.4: 14.9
